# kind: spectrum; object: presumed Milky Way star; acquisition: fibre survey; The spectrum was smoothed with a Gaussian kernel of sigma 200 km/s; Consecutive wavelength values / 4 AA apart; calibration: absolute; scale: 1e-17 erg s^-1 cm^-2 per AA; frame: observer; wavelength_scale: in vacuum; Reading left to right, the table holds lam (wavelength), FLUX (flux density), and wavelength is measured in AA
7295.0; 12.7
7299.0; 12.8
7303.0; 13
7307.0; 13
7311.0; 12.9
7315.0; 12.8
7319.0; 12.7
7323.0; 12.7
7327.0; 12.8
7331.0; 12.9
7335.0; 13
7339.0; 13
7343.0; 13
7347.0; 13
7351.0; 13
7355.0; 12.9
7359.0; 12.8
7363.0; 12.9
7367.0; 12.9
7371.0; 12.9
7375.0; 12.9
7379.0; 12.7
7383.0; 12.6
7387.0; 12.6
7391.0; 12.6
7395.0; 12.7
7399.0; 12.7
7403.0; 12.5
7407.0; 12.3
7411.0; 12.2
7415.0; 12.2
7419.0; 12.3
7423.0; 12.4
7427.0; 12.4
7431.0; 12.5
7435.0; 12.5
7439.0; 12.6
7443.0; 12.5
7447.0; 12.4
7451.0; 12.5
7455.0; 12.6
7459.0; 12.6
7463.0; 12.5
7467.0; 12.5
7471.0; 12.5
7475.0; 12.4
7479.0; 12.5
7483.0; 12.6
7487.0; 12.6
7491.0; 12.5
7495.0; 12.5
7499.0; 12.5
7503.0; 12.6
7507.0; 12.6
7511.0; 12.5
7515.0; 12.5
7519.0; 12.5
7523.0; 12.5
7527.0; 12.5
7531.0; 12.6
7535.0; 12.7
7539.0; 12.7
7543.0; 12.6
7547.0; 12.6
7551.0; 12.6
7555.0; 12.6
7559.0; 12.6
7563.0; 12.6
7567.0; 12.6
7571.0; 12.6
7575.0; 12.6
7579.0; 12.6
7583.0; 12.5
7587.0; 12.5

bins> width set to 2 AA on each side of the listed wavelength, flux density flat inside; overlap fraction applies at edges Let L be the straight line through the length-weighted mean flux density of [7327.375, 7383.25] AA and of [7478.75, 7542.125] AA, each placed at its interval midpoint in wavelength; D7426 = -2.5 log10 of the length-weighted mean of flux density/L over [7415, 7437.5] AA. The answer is 0.03 mag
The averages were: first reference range 12.9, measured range 12.4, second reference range 12.6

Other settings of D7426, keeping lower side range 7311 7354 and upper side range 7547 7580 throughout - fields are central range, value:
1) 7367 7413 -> 0.02 mag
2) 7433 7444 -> 0.02 mag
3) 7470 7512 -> 0.01 mag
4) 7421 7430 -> 0.03 mag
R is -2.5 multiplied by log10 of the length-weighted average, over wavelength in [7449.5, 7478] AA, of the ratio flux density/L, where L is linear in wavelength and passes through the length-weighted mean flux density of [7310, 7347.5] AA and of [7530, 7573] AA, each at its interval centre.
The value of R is 0.02 mag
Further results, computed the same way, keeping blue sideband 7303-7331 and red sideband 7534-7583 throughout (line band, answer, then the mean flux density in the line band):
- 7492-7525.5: 0.01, 12.5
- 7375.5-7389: 0.01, 12.7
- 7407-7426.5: 0.04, 12.3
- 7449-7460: 0.01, 12.6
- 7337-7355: -0.02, 13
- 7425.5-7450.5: 0.02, 12.5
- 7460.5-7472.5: 0.02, 12.5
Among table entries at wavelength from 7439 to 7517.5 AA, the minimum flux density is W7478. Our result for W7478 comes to 12.4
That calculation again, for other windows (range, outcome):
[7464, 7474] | 12.5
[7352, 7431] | 12.2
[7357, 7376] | 12.8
